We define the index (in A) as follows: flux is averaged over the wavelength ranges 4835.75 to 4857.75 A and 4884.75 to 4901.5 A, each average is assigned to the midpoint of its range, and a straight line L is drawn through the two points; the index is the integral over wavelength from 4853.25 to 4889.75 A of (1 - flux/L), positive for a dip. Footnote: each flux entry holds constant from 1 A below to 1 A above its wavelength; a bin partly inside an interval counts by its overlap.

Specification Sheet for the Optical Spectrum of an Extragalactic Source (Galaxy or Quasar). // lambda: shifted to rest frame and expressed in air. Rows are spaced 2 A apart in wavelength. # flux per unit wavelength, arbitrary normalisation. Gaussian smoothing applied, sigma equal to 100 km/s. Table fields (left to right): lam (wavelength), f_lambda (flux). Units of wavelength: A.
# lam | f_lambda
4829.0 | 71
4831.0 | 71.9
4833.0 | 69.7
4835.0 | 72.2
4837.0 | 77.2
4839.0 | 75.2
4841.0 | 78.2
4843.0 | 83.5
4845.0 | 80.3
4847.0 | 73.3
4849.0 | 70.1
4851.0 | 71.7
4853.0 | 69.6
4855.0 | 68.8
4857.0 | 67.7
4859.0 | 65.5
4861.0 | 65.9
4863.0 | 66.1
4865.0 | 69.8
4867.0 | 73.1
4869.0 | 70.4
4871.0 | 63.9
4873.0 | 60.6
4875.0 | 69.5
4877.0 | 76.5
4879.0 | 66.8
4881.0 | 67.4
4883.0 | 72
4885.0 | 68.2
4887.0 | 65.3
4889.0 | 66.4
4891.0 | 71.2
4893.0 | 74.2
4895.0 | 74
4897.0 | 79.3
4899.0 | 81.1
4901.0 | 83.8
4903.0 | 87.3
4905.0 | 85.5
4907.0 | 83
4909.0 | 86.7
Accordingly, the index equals 2.90 A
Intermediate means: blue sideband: 74.2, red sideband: 73.7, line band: 68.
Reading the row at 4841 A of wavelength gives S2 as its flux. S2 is 78.2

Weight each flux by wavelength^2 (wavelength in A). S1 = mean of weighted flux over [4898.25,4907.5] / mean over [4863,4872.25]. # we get 1.2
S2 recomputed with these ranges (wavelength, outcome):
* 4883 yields 72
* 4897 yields 79.3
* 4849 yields 70.1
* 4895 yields 74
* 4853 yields 69.6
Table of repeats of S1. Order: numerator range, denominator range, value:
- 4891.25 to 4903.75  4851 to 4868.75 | 1.17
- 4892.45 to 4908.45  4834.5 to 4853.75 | 1.11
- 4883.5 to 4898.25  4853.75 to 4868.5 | 1.06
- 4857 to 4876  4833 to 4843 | 0.90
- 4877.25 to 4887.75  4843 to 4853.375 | 0.94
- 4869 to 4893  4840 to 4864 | 0.96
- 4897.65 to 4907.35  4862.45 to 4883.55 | 1.24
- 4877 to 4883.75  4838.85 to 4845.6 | 0.89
